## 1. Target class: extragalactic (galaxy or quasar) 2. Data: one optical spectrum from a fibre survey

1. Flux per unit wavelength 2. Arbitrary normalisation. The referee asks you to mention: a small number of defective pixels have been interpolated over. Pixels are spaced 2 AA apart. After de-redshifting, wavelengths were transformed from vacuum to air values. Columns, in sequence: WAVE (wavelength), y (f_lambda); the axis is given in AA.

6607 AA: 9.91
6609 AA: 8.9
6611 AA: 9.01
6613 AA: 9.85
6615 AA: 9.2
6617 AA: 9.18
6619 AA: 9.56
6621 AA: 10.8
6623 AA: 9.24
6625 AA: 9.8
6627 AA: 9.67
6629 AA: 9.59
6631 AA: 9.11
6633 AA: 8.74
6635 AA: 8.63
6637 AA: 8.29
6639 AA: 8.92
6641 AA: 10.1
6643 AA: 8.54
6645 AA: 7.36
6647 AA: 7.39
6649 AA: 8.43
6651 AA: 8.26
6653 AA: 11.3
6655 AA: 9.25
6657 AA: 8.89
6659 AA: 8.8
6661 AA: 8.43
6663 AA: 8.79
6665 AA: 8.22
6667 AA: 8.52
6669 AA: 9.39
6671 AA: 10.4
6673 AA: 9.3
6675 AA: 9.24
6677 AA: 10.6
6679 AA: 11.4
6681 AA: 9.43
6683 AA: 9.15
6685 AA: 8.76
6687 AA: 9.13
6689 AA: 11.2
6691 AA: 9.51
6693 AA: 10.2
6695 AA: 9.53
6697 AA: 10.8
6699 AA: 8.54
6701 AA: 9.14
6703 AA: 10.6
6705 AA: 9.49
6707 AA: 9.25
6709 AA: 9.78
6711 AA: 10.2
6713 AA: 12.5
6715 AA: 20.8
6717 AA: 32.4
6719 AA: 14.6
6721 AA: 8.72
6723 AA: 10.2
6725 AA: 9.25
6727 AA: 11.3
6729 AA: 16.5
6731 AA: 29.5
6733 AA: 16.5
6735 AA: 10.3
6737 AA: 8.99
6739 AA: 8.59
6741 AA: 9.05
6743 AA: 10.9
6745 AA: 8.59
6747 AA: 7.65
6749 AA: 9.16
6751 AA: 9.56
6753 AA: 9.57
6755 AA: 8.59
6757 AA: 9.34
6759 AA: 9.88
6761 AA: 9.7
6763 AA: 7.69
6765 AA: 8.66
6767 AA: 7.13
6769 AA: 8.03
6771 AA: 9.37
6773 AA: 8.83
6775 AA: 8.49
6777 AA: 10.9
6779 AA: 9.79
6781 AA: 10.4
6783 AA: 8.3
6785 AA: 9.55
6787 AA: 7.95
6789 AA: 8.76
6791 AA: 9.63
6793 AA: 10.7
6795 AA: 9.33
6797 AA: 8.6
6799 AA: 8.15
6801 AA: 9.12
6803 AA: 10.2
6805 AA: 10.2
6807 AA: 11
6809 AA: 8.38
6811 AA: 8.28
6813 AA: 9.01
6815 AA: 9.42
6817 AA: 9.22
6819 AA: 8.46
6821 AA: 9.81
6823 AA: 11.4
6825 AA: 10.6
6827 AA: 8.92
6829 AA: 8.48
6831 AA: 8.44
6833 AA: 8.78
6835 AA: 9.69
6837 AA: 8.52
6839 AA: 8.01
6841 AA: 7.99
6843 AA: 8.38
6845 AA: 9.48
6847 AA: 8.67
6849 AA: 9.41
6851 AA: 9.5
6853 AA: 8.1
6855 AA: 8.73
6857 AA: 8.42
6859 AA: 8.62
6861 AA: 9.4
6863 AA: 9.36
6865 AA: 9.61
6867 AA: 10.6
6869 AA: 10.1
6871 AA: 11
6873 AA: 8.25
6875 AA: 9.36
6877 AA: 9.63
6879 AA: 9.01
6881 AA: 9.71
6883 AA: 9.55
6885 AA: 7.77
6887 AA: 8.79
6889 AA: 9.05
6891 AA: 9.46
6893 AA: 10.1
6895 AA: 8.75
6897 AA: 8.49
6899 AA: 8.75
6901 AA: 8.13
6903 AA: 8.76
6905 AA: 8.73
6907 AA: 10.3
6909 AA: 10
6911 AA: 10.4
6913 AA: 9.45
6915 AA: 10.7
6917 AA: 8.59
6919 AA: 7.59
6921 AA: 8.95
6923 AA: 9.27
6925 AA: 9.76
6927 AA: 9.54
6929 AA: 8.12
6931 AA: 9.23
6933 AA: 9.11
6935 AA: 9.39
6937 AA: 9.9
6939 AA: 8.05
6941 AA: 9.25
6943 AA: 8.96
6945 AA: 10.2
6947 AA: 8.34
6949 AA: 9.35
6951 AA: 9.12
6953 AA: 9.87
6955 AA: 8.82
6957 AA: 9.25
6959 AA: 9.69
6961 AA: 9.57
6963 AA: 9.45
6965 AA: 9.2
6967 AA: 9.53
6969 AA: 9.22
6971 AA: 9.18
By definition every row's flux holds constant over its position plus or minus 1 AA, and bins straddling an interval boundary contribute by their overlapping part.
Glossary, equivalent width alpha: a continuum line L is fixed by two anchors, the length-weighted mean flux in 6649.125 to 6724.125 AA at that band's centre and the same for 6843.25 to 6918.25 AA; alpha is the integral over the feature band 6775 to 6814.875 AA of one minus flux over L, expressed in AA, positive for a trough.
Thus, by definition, 2.0 AA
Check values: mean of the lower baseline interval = 10.6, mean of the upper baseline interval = 9.25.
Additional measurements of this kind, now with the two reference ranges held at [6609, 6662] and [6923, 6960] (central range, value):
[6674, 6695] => -1.7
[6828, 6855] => 1.3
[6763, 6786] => 0.4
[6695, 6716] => -4.4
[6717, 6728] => -4.4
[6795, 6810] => -0.4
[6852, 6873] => -0.4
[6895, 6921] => 0.2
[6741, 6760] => -0.2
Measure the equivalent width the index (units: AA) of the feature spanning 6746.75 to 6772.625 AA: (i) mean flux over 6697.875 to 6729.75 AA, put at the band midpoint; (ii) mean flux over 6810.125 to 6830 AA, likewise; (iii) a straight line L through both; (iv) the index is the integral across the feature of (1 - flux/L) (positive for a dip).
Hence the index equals 5.6 AA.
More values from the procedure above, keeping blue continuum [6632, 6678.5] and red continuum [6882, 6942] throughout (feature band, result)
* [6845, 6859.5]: 0.4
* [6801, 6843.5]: -0.6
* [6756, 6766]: 0.0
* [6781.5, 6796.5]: -0.2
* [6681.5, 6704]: -1.7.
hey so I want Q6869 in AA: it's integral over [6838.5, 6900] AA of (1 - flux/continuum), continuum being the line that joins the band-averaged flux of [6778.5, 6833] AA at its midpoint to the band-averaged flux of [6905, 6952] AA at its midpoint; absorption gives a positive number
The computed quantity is 1.3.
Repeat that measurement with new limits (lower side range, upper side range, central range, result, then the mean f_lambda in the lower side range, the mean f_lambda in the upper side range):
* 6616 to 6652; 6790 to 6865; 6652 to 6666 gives -0.15 AA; 8.98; 9.15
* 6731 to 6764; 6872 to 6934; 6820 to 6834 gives 0.27 AA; 10.2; 9.14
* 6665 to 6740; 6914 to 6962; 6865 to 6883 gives 0.32 AA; 11.7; 9.19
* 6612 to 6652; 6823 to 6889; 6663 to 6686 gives -1.04 AA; 9.03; 9.12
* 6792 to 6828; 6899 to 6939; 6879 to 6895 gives 0.23 AA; 9.49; 9.22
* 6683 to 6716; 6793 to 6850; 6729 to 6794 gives -1.51 AA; 10.5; 9.17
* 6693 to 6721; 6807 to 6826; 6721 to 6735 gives -3.11 AA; 12.6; 9.48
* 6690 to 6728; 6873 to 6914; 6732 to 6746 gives 1.32 AA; 11.9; 9.19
